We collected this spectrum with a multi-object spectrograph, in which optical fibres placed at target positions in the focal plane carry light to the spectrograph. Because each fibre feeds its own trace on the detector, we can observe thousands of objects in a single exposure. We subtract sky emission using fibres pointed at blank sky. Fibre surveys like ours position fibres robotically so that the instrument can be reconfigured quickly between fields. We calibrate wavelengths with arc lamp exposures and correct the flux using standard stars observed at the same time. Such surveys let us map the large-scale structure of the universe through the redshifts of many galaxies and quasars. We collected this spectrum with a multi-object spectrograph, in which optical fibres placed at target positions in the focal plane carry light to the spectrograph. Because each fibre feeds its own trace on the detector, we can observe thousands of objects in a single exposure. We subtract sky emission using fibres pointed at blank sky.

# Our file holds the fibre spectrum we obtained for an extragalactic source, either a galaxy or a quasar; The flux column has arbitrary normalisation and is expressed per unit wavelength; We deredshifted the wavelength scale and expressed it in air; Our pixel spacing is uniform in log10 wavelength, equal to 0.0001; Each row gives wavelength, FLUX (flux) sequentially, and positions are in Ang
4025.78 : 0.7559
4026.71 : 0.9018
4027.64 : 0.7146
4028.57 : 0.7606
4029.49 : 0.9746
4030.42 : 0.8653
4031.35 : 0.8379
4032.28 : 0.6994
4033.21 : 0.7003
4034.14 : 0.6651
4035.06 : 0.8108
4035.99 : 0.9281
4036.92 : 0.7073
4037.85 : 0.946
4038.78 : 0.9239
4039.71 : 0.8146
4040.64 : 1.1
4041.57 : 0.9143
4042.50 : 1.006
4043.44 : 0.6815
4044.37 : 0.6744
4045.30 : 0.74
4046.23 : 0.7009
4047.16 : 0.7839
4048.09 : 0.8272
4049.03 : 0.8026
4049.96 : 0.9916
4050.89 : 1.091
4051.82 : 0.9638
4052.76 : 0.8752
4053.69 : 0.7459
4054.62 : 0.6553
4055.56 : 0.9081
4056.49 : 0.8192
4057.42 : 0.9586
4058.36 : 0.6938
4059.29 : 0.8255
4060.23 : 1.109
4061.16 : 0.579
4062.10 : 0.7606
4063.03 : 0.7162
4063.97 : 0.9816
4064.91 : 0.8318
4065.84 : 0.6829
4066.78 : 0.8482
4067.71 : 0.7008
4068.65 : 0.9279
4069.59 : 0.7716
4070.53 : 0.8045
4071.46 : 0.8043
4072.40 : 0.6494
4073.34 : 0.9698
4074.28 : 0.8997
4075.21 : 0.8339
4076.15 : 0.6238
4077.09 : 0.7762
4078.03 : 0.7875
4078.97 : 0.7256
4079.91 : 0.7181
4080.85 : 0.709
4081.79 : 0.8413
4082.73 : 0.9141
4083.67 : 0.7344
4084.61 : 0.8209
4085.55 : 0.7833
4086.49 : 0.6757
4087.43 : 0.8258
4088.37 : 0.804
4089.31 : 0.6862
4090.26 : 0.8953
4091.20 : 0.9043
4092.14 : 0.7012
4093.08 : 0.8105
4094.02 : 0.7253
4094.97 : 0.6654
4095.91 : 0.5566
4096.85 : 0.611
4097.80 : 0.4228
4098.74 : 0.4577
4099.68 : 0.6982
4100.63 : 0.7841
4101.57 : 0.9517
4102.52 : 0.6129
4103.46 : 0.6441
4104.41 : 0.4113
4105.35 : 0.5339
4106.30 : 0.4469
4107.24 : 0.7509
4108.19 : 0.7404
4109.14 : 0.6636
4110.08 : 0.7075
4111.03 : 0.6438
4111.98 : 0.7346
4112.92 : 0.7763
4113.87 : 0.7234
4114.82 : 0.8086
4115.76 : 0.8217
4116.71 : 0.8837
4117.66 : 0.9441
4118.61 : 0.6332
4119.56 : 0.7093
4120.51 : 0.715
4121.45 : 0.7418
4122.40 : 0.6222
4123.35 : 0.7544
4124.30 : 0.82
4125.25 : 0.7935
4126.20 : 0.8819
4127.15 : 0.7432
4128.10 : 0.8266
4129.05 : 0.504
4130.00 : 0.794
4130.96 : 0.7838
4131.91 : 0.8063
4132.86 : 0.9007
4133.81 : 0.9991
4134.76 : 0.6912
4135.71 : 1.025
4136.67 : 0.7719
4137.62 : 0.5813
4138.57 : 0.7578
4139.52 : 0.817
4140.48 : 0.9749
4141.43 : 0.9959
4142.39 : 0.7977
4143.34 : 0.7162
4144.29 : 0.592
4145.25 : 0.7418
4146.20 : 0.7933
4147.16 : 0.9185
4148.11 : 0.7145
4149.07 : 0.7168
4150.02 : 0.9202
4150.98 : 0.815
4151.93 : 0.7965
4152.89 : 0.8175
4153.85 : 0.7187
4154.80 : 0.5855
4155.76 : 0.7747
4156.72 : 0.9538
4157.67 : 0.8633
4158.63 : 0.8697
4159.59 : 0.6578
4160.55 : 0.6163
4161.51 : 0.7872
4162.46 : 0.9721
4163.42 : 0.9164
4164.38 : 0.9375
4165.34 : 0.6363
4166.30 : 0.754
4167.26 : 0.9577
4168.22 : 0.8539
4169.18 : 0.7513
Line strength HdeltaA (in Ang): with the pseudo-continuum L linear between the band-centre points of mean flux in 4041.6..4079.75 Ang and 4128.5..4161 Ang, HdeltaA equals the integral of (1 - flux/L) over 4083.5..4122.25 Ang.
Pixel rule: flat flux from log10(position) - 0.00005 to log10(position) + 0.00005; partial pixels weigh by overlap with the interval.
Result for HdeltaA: 4.4 Ang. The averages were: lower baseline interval 0.813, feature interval 0.71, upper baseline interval 0.788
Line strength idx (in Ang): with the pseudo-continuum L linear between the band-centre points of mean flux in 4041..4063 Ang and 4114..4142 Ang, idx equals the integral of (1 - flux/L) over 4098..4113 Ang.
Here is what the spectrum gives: 2.9 Ang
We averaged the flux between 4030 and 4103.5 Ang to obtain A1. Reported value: 0.79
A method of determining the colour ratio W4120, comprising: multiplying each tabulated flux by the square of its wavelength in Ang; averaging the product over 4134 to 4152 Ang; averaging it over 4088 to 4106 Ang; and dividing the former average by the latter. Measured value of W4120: 1.21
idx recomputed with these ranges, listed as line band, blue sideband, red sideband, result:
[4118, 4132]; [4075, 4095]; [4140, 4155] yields 0.77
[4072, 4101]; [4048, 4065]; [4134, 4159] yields 3.16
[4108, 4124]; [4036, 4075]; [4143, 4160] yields 1.10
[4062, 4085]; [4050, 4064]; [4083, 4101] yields -0.29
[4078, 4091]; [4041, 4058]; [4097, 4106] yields -1.86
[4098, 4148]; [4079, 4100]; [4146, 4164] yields 1.19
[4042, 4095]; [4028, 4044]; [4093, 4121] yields -2.39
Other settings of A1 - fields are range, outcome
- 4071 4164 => 0.759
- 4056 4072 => 0.812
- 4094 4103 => 0.645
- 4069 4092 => 0.789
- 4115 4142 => 0.796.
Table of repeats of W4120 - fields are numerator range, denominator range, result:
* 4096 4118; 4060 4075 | 0.86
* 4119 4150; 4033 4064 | 0.98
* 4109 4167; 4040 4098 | 1.02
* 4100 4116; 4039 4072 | 0.85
